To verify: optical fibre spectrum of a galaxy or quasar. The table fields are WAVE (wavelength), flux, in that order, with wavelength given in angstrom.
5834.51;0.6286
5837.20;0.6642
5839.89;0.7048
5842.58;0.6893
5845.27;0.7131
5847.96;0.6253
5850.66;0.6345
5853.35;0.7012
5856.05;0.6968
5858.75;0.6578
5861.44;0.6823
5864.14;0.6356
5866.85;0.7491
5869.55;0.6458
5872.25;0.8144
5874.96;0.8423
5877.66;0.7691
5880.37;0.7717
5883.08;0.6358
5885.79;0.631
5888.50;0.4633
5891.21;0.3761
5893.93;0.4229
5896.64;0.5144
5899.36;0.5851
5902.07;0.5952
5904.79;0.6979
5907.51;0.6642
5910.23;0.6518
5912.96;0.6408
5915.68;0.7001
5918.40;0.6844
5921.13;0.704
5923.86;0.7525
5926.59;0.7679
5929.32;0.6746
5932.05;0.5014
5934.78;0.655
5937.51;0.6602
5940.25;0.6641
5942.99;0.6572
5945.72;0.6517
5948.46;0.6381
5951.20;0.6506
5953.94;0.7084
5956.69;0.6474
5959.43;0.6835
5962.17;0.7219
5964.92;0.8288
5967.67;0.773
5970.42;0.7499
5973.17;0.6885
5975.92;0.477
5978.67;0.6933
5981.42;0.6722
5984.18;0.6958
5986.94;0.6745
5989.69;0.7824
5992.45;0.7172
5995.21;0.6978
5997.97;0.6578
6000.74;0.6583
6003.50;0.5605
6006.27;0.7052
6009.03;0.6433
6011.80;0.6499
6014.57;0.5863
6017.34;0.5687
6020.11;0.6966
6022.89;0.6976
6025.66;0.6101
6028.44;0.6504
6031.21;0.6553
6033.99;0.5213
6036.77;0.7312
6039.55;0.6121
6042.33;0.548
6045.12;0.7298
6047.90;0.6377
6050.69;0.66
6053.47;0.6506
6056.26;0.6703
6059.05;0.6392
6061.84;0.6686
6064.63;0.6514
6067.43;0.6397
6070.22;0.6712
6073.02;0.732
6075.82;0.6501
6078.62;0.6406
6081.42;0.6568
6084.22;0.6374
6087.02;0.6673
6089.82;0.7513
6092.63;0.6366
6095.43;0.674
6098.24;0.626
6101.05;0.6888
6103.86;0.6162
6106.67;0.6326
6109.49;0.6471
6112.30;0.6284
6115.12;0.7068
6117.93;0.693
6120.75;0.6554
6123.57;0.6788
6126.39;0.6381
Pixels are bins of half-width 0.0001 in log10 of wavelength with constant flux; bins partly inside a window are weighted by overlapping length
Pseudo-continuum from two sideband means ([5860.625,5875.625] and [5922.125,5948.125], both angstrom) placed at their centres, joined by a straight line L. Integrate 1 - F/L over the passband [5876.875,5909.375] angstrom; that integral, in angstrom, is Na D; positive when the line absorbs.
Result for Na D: 5.1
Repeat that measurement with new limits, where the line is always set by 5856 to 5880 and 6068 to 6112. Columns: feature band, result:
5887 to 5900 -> 4.5 angstrom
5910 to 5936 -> 1.3 angstrom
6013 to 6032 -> 1.2 angstrom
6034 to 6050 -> 0.8 angstrom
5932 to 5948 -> 1.4 angstrom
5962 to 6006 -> 0.1 angstrom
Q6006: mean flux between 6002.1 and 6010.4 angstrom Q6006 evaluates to 0.637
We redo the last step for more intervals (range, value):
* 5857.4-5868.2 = 0.681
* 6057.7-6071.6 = 0.654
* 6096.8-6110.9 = 0.642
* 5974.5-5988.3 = 0.643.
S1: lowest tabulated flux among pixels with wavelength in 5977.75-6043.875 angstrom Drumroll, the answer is 0.5213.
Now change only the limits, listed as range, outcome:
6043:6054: 0.6377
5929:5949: 0.5014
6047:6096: 0.6366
